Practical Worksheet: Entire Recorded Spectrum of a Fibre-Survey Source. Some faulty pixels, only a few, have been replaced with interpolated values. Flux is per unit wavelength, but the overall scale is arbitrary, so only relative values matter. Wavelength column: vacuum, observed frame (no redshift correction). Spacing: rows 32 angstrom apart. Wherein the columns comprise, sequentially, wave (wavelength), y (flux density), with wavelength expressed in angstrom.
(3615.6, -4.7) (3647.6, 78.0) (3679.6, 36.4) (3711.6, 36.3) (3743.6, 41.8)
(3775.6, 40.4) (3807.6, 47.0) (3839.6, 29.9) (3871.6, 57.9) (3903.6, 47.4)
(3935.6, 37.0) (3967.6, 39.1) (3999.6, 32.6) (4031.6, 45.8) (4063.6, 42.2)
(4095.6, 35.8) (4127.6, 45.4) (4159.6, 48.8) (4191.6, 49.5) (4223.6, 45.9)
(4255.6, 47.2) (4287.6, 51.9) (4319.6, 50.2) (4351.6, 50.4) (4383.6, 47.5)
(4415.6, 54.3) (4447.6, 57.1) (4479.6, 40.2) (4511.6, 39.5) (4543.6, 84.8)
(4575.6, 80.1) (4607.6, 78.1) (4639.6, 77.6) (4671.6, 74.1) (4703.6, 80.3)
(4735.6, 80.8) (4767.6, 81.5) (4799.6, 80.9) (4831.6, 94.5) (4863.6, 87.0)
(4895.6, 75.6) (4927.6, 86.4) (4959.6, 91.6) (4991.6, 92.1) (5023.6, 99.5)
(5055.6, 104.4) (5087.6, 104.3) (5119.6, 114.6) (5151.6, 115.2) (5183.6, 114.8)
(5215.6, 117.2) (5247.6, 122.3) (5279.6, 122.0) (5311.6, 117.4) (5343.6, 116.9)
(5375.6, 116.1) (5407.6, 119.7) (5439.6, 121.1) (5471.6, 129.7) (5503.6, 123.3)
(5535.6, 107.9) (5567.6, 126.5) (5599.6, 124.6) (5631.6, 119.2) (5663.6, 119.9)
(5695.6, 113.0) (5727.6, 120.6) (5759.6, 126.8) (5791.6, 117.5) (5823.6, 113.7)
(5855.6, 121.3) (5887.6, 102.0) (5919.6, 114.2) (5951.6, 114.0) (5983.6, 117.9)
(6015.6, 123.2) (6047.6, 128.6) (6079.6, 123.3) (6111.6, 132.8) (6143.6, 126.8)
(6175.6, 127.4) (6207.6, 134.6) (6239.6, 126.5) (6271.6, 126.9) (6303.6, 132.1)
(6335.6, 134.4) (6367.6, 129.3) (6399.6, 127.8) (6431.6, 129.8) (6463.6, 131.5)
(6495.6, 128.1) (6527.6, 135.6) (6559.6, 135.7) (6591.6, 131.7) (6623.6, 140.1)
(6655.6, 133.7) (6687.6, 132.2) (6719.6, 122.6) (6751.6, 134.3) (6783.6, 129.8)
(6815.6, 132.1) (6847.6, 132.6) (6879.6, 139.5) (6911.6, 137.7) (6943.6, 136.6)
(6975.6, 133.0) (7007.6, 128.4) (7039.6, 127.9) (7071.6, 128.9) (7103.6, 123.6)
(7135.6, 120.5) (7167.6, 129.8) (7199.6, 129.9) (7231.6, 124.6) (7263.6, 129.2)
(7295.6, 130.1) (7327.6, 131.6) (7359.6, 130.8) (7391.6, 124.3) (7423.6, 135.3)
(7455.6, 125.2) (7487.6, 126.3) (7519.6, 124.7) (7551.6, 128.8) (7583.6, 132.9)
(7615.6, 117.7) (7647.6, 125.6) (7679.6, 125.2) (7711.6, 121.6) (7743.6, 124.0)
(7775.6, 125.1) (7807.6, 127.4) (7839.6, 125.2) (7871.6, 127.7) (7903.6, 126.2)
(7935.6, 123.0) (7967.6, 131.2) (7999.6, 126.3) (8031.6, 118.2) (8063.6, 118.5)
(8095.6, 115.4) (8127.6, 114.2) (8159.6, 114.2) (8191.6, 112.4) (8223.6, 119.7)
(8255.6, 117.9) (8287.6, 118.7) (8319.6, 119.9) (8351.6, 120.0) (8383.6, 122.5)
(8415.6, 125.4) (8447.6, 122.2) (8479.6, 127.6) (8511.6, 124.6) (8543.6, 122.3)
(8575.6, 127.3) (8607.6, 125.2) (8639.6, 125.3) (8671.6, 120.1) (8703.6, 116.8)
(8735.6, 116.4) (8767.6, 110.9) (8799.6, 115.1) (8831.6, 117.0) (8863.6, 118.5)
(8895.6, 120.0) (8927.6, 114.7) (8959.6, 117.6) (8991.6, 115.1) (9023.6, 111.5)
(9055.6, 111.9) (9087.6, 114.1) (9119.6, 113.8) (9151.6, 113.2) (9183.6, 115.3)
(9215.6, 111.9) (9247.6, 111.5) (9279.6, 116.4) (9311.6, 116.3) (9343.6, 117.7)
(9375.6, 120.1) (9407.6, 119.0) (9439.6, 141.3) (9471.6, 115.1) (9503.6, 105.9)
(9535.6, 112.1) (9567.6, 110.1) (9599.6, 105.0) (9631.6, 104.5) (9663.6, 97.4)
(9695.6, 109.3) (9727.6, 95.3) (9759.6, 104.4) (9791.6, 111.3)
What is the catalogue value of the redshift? 0.14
